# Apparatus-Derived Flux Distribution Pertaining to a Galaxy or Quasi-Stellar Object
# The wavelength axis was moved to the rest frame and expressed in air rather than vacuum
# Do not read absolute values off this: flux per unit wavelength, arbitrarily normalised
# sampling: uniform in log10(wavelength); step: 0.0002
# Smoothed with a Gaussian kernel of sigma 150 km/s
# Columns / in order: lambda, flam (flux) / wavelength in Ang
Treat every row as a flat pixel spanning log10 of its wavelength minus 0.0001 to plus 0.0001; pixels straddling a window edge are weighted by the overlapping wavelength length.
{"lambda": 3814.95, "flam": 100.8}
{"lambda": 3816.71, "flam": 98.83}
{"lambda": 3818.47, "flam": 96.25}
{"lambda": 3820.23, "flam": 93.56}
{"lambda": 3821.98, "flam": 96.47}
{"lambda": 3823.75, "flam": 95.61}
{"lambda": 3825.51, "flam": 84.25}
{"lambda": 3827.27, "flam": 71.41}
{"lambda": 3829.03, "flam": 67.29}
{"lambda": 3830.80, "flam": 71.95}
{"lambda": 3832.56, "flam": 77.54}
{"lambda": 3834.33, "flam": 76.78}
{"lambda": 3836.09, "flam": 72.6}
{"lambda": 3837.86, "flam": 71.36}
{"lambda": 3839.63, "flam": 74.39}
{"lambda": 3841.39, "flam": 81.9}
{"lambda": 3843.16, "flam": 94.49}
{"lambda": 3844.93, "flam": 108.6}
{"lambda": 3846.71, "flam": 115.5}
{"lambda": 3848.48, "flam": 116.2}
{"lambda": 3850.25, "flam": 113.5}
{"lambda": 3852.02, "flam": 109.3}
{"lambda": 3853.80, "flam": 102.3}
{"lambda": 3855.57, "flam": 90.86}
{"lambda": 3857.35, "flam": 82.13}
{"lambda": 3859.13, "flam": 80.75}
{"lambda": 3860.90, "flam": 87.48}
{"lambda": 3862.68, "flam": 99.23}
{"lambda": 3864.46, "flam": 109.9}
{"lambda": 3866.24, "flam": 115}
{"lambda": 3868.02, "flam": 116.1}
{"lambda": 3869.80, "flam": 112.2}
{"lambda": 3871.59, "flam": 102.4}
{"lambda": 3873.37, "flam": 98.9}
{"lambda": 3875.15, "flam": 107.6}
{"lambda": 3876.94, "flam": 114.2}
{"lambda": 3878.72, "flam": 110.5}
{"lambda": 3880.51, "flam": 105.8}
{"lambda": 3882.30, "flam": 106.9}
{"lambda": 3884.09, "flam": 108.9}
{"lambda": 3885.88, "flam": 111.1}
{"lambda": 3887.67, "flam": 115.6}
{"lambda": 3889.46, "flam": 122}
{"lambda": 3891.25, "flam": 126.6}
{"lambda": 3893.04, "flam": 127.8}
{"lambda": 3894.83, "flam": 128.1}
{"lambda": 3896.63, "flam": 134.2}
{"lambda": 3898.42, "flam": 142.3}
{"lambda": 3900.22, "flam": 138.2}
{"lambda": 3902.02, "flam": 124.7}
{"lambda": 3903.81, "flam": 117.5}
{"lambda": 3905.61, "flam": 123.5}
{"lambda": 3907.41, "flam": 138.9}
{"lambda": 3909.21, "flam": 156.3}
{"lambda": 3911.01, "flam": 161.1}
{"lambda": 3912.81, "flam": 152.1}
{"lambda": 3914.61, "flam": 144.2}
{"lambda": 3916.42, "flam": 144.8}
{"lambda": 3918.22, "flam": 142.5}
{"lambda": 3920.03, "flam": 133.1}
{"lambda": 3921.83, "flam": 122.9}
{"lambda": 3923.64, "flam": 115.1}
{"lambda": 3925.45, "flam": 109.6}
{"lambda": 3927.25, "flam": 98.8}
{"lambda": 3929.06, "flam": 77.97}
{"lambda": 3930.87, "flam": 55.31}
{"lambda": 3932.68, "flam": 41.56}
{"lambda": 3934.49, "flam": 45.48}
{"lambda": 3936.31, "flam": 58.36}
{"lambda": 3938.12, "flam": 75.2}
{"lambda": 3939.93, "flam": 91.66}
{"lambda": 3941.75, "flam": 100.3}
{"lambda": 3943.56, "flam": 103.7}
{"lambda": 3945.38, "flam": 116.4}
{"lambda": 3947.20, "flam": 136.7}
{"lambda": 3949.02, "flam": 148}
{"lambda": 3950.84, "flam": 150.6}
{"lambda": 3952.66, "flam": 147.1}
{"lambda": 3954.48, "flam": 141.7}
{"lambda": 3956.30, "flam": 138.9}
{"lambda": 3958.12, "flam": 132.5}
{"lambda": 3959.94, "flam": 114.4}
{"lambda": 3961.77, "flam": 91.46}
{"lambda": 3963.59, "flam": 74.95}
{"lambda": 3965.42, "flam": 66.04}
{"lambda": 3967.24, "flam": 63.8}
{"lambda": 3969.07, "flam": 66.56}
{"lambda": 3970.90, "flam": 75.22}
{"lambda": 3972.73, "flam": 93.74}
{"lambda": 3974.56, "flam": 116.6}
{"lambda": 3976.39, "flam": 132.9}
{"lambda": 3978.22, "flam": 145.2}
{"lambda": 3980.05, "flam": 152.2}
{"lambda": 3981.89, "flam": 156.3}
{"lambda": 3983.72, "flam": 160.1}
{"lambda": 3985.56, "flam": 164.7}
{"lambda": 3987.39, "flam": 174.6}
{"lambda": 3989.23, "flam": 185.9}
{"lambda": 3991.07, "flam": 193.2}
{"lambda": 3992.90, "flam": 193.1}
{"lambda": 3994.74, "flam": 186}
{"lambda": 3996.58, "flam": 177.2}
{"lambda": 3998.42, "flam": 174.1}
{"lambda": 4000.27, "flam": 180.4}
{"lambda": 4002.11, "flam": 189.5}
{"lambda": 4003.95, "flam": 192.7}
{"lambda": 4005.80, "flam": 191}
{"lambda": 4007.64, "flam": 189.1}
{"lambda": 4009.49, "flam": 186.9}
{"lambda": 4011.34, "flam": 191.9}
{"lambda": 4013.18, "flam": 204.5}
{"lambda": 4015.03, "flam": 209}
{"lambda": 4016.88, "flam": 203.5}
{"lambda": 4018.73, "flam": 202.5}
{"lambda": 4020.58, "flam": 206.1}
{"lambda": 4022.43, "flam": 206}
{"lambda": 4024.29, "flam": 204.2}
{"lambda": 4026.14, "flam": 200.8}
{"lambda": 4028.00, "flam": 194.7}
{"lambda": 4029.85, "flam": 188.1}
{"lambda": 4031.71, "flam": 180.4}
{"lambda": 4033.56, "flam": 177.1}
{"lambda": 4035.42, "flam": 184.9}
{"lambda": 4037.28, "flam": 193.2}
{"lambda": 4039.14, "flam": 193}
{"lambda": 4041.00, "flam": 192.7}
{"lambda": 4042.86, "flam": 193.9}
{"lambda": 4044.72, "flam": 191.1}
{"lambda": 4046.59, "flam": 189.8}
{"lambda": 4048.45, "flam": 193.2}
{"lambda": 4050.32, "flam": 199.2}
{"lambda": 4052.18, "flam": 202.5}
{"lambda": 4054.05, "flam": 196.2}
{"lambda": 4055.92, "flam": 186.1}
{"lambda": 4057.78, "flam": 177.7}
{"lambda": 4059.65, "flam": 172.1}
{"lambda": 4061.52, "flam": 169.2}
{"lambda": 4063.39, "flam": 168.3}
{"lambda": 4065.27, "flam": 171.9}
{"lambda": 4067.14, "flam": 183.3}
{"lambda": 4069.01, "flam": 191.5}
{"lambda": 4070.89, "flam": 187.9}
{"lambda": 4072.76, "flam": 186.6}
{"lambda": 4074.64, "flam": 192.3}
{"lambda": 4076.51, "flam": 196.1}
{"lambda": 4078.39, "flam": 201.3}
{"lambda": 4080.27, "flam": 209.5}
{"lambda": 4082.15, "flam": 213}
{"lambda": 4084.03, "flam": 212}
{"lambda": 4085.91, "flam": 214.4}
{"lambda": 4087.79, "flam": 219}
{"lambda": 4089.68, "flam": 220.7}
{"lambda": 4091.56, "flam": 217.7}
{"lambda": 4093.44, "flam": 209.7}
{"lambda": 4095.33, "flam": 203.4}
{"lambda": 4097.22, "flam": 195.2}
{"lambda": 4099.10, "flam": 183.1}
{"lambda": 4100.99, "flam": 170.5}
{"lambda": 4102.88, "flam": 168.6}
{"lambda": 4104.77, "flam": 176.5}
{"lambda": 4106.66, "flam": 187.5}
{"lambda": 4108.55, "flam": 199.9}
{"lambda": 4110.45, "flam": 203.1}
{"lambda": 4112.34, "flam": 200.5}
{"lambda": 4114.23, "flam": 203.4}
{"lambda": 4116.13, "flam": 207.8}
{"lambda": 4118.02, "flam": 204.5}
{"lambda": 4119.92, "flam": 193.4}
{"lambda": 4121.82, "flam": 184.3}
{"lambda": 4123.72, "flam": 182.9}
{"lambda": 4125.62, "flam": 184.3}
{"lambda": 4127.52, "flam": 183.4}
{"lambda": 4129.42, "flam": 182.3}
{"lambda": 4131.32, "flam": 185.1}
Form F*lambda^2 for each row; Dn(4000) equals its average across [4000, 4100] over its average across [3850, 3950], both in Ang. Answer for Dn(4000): 1.88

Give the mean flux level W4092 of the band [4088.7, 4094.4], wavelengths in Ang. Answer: 216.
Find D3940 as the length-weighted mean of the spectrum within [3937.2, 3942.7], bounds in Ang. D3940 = 89.2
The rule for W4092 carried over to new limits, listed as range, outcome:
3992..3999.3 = 183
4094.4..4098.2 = 199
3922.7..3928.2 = 108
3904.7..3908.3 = 131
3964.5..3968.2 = 64.9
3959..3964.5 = 93.9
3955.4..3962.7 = 119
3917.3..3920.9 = 138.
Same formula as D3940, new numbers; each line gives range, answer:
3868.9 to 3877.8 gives 107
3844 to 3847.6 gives 112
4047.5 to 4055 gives 198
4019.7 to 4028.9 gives 202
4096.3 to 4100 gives 190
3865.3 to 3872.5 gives 111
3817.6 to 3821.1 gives 94.9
